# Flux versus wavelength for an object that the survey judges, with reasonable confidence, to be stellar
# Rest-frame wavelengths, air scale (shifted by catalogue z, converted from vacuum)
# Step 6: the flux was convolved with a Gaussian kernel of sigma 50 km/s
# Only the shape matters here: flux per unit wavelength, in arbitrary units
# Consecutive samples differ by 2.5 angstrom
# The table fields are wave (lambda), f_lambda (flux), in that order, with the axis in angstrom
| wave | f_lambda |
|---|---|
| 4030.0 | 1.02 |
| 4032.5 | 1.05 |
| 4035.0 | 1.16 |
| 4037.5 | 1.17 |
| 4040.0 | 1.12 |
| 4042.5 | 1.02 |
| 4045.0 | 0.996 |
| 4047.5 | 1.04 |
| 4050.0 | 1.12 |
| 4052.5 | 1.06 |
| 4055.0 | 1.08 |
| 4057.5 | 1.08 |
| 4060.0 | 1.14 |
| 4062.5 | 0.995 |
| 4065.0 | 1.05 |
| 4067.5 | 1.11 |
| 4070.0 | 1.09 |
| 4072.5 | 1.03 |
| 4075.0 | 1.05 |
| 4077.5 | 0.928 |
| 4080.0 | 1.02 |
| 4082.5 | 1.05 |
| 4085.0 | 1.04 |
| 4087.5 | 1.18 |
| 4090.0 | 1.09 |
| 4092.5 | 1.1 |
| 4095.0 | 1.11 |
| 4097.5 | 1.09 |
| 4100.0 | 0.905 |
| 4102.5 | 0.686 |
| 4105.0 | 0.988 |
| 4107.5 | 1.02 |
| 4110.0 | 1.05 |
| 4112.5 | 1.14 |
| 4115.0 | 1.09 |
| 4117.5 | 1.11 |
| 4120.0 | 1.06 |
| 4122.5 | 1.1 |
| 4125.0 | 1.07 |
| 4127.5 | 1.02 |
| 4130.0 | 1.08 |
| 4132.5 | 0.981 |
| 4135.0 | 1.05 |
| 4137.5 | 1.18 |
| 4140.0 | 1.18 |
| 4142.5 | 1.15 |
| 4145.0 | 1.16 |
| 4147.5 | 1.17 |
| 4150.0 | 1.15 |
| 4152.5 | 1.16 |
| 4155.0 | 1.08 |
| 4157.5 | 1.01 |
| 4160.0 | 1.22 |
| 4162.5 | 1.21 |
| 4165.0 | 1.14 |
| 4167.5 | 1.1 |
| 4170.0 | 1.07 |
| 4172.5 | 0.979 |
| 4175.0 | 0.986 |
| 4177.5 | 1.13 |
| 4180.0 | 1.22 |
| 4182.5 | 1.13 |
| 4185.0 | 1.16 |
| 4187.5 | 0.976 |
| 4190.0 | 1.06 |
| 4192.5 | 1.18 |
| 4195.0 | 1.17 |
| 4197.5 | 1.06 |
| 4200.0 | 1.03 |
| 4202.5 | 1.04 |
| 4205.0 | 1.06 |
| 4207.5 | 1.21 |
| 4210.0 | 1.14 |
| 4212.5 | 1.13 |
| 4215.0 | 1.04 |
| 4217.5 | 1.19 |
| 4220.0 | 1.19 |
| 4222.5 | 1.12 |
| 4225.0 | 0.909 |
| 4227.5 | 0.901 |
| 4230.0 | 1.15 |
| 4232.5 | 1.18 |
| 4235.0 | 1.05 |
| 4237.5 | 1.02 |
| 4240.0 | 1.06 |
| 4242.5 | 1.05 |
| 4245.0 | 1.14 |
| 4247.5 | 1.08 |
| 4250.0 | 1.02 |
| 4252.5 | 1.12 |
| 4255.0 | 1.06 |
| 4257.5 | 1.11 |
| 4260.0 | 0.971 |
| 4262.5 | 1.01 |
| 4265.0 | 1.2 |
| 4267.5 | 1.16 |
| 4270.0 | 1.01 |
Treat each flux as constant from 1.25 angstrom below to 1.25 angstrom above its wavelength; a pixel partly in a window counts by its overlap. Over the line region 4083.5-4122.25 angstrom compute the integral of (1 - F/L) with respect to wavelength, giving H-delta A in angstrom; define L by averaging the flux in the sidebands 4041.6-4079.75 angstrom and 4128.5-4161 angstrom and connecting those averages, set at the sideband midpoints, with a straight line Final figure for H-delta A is 1.4 angstrom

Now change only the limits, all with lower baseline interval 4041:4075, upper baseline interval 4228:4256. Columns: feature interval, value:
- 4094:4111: 1.5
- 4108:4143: -0.6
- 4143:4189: -1.8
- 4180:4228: -0.9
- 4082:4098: -0.5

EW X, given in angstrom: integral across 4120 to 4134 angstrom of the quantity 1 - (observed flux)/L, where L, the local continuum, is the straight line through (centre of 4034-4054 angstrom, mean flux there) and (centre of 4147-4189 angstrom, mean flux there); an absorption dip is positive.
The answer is 0.6 angstrom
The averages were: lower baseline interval 1.08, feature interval 1.05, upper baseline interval 1.11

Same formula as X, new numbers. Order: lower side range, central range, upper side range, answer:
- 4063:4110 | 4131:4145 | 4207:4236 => -0.7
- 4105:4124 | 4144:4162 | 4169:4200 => -0.9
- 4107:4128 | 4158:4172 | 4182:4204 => -0.6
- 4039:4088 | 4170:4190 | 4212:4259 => -0.2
